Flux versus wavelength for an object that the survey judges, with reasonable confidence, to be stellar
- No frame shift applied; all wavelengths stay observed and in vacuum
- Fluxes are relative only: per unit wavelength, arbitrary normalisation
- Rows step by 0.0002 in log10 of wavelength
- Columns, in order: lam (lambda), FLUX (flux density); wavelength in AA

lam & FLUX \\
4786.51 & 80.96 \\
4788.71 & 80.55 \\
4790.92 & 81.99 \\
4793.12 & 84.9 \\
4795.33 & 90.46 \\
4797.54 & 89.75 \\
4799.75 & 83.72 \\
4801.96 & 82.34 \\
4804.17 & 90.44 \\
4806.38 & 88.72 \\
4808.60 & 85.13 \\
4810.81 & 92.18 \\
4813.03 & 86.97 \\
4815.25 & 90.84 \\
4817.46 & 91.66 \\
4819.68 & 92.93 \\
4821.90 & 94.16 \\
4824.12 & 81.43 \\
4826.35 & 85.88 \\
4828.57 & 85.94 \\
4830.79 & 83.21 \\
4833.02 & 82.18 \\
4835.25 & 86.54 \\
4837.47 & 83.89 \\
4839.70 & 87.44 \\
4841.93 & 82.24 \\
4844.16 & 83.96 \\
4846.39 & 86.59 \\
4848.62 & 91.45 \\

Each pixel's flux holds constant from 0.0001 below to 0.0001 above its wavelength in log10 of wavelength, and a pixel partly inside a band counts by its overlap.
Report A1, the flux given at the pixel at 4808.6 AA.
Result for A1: 85.13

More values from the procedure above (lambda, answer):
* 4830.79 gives 83.21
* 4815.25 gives 90.84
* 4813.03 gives 86.97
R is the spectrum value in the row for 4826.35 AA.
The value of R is 85.88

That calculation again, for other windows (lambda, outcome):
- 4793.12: 84.9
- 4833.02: 82.18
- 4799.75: 83.72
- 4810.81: 92.18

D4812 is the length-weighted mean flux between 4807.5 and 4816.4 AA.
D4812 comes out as 88.9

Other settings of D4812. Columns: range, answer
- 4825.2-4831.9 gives 85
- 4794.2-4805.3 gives 87.4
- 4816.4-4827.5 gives 89.1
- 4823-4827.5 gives 83.6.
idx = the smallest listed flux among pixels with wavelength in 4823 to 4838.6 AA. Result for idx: 81.43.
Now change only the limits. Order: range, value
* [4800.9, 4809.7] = 82.34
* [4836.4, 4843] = 82.24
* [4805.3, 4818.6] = 85.13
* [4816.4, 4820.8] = 91.66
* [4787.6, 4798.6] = 80.55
